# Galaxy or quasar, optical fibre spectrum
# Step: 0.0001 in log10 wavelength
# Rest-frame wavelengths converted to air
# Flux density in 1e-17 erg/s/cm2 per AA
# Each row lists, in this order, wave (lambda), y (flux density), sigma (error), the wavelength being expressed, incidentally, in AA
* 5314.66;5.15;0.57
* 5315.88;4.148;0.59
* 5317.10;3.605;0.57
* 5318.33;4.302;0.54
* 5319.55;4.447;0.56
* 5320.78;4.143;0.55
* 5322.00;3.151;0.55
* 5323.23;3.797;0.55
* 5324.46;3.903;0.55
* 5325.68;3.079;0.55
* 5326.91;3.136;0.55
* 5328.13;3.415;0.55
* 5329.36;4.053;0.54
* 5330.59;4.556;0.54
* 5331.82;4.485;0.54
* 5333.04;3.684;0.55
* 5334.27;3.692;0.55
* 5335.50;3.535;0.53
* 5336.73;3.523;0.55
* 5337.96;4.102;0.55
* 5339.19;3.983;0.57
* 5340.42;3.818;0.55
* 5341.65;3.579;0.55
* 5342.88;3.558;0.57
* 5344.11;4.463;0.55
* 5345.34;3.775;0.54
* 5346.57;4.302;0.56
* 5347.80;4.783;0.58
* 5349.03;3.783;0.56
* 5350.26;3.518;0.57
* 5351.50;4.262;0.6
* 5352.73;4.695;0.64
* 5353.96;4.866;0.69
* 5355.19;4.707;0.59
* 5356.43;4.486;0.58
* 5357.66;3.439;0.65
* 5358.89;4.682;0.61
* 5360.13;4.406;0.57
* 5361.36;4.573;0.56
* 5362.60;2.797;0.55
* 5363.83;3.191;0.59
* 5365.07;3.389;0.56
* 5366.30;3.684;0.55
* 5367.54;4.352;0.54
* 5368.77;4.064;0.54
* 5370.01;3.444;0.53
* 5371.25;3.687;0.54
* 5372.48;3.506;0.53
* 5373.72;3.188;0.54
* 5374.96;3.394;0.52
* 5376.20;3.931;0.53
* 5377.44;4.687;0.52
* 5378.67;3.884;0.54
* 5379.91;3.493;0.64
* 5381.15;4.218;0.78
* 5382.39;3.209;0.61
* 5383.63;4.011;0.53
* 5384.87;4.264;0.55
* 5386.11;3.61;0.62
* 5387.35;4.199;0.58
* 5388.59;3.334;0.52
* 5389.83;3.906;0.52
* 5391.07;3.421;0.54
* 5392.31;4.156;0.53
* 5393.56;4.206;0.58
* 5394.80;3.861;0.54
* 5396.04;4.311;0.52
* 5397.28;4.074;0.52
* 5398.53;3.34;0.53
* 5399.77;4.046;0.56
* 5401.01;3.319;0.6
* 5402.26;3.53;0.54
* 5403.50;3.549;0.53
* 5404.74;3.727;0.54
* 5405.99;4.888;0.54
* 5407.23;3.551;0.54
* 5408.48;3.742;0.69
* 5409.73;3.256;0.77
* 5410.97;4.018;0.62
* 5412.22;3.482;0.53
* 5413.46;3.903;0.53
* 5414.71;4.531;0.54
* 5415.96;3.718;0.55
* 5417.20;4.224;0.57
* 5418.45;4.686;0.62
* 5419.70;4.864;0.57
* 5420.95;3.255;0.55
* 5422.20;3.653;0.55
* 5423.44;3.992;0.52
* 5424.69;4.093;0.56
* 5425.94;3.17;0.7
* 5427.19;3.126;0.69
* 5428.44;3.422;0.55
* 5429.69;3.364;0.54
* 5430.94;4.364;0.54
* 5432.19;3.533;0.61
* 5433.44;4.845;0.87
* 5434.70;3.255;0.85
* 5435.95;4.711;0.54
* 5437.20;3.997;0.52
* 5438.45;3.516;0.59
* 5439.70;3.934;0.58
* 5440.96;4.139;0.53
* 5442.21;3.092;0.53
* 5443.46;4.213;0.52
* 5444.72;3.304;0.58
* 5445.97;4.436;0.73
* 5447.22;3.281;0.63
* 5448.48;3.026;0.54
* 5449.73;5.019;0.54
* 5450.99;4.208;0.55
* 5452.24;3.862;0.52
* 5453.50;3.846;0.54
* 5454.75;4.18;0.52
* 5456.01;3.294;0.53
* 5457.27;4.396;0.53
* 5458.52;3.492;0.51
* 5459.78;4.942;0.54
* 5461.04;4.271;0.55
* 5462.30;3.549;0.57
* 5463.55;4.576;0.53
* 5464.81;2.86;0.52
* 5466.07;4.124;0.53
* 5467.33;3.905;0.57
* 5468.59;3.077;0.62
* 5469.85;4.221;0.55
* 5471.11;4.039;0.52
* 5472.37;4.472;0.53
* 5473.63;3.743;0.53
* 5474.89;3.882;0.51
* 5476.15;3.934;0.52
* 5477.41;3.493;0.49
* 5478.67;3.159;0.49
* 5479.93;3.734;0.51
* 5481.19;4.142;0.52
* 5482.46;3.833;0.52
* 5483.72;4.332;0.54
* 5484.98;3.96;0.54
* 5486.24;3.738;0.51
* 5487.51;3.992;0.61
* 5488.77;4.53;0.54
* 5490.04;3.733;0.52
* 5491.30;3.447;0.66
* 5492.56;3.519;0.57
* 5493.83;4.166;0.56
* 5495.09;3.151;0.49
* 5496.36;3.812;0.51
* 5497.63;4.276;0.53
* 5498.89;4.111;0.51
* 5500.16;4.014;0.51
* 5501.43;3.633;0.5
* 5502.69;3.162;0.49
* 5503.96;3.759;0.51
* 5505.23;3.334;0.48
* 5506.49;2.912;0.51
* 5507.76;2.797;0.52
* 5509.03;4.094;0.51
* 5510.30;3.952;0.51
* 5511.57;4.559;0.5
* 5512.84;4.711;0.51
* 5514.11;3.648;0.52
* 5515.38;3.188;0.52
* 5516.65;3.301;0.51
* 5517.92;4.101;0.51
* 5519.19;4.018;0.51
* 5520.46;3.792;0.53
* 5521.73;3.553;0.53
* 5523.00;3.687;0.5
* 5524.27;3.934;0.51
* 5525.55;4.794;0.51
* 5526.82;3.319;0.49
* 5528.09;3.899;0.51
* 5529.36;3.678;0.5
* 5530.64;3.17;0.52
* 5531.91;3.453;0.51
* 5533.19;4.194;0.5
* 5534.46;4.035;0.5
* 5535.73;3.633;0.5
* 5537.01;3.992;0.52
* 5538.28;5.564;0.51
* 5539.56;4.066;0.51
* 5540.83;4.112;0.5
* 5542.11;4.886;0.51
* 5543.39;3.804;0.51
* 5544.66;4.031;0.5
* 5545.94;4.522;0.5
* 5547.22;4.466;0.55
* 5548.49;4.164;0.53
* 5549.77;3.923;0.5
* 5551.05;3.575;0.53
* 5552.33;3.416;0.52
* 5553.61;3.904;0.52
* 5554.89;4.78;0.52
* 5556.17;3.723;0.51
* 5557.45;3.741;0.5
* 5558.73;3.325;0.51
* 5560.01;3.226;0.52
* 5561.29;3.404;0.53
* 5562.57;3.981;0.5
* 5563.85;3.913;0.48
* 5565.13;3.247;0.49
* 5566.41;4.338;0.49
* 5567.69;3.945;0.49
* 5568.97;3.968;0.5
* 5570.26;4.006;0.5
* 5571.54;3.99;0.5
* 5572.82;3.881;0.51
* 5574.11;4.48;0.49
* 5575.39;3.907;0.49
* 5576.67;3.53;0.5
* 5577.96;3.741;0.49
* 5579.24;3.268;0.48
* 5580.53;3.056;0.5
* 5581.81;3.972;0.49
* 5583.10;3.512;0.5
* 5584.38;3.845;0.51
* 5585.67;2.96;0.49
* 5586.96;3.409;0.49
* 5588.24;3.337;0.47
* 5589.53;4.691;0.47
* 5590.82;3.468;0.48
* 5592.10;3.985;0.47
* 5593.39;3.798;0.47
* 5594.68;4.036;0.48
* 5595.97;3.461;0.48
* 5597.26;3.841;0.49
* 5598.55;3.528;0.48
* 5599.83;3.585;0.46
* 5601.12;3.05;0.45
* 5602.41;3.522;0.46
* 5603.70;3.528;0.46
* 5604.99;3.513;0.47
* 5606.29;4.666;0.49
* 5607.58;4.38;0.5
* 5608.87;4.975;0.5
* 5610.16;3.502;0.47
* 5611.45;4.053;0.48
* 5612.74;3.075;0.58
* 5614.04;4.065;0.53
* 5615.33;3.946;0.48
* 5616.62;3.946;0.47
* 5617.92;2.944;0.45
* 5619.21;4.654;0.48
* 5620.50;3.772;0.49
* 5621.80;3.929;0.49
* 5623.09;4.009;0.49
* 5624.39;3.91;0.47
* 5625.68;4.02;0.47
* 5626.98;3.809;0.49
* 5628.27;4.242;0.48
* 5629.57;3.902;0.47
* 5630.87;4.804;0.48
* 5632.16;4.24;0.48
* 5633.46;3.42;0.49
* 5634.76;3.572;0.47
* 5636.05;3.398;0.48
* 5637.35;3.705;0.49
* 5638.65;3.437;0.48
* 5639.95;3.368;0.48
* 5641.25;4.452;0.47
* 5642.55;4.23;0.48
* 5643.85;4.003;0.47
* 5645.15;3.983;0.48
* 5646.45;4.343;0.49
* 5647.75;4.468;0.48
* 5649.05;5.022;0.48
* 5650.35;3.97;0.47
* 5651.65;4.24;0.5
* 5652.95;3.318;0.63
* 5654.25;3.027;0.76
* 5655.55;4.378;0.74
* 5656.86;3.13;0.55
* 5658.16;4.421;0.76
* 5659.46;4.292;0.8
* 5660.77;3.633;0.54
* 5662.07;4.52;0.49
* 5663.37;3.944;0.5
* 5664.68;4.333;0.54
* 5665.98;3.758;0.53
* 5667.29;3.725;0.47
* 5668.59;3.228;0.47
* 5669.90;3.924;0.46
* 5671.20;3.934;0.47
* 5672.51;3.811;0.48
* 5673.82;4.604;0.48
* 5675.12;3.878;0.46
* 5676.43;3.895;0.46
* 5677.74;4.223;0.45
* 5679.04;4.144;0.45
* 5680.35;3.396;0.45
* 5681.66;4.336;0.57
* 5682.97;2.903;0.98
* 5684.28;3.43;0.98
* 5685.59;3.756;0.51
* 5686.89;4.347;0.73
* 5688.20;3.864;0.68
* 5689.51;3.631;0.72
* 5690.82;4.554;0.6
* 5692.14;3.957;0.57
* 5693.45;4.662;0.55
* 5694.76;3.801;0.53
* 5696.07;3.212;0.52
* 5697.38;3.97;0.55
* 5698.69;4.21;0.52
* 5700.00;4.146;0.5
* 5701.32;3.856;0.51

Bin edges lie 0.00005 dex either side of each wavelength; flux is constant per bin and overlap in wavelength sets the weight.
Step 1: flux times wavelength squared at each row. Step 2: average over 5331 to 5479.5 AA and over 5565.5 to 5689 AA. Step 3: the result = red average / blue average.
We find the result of 1.1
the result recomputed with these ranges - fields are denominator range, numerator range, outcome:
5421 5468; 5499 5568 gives 1.03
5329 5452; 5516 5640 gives 1.06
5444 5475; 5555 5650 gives 1.03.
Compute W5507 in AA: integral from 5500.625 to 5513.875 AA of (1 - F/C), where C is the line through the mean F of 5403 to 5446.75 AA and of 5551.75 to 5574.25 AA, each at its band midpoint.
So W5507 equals 0.53 AA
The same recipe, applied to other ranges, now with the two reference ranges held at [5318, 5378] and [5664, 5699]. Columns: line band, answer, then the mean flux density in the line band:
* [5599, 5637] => 0.3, 3.87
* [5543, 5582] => 0.6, 3.85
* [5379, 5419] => 0.5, 3.87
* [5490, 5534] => 1.9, 3.74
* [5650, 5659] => 0.3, 3.79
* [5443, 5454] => 0.0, 3.91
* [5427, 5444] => 0.3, 3.84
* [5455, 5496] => 0.4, 3.87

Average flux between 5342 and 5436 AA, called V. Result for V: 3.9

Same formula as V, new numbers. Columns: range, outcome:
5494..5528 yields 3.76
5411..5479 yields 3.89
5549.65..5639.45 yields 3.79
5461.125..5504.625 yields 3.83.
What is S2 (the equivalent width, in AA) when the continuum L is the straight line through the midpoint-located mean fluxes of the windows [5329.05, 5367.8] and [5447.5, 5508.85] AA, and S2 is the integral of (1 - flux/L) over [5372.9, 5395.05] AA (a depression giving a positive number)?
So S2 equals 0.76 AA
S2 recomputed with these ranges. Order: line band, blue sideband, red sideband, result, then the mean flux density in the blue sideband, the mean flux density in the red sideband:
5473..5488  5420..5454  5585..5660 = 0.0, 3.81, 3.87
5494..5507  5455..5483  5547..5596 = 0.7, 3.87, 3.78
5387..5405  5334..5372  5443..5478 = 0.7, 3.97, 3.91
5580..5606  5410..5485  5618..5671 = 2.1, 3.89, 3.95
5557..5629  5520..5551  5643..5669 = 4.0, 4.02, 4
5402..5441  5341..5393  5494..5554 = 0.3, 3.93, 3.88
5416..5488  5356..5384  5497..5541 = -1.2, 3.81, 3.84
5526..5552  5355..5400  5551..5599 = -1.8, 3.86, 3.74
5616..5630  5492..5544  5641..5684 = 0.1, 3.85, 3.97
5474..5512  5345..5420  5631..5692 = 1.6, 3.93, 3.92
